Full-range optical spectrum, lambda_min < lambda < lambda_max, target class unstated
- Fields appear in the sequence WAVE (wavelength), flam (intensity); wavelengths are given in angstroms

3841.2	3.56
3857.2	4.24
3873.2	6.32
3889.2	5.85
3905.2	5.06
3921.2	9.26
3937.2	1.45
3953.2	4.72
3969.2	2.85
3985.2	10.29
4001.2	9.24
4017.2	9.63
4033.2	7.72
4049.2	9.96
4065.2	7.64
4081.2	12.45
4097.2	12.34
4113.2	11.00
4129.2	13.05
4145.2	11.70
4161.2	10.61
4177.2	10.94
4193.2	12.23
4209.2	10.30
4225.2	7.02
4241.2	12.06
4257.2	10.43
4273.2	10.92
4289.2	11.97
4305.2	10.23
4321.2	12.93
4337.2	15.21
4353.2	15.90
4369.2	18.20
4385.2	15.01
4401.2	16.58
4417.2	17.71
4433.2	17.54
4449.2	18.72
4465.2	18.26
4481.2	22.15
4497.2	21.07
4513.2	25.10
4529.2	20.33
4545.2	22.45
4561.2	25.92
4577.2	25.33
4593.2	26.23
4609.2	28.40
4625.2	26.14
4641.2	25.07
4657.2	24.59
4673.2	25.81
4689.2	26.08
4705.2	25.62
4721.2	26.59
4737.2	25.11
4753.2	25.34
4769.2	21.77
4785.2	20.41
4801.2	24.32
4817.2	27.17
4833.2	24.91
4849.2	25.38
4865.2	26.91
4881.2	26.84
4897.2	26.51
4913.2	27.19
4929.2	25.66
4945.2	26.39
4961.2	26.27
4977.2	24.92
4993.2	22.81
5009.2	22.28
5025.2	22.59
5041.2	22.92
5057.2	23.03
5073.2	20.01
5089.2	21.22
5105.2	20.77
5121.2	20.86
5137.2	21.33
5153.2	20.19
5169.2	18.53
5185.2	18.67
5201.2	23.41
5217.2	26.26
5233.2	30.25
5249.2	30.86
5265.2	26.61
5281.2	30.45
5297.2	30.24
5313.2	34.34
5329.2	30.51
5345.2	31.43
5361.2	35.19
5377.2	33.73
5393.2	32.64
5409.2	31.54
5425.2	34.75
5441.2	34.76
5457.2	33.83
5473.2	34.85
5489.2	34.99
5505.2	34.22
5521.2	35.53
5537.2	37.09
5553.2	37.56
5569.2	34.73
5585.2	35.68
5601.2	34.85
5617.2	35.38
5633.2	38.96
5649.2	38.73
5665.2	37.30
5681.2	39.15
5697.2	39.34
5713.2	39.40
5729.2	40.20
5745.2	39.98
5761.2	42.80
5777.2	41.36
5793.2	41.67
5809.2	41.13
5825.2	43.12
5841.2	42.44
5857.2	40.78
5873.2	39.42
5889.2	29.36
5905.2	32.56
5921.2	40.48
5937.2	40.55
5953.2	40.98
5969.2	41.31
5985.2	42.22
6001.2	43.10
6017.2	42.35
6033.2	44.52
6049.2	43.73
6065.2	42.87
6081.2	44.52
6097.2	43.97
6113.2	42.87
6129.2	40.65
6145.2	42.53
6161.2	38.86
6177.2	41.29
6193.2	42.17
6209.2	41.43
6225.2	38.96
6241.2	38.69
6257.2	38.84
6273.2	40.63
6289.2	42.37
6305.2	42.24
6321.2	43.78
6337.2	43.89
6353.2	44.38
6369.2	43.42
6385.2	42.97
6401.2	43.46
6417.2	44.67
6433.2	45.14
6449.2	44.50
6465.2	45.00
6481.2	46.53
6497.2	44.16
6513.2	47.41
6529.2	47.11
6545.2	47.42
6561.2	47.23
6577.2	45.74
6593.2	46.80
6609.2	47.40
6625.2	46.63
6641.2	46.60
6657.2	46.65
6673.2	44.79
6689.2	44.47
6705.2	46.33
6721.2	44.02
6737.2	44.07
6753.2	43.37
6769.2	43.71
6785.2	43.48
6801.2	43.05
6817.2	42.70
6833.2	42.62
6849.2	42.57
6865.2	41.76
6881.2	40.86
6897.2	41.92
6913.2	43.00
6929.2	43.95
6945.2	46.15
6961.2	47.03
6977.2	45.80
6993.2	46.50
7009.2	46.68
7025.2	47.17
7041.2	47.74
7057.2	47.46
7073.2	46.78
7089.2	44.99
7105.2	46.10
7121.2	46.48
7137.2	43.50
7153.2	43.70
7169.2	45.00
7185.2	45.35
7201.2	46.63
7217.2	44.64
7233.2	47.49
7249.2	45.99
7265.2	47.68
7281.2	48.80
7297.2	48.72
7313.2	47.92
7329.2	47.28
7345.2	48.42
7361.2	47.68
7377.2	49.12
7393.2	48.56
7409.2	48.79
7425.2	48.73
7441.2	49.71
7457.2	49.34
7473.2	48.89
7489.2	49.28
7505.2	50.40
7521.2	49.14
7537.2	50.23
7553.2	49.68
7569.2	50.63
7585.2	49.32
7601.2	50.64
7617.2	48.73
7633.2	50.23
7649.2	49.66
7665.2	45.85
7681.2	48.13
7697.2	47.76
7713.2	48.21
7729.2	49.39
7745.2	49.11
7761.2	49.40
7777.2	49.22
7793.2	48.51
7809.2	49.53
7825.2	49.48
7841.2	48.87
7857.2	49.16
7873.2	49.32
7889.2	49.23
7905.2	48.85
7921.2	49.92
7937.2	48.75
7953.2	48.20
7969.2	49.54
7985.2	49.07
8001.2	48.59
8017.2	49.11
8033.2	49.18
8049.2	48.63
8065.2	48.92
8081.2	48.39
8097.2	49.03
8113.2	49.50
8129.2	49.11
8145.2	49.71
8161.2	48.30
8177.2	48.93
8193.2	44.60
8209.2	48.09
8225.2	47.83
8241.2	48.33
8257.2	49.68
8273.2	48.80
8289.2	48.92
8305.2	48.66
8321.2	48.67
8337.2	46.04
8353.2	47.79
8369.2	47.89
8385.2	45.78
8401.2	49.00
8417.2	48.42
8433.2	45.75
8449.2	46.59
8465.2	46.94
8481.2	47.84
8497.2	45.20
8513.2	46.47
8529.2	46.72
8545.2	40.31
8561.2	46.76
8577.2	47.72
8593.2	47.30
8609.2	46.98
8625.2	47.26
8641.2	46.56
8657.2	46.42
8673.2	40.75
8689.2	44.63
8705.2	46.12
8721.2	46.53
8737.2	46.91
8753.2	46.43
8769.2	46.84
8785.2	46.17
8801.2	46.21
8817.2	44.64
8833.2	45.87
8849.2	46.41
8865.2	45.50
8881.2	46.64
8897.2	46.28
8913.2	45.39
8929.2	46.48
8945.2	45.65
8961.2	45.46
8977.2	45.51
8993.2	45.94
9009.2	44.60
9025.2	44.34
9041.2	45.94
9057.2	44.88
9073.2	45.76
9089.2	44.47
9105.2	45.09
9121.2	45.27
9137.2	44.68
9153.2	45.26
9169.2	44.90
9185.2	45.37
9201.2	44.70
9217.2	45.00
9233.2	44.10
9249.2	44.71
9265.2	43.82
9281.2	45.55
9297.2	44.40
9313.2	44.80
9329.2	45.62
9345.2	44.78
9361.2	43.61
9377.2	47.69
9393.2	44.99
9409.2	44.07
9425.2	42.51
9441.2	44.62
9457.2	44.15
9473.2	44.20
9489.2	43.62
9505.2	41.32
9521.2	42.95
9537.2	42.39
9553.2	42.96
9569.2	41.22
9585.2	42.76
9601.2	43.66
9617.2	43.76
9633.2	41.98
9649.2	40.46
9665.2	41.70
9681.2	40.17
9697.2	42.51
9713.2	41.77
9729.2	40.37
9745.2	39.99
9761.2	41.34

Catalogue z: 0.00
